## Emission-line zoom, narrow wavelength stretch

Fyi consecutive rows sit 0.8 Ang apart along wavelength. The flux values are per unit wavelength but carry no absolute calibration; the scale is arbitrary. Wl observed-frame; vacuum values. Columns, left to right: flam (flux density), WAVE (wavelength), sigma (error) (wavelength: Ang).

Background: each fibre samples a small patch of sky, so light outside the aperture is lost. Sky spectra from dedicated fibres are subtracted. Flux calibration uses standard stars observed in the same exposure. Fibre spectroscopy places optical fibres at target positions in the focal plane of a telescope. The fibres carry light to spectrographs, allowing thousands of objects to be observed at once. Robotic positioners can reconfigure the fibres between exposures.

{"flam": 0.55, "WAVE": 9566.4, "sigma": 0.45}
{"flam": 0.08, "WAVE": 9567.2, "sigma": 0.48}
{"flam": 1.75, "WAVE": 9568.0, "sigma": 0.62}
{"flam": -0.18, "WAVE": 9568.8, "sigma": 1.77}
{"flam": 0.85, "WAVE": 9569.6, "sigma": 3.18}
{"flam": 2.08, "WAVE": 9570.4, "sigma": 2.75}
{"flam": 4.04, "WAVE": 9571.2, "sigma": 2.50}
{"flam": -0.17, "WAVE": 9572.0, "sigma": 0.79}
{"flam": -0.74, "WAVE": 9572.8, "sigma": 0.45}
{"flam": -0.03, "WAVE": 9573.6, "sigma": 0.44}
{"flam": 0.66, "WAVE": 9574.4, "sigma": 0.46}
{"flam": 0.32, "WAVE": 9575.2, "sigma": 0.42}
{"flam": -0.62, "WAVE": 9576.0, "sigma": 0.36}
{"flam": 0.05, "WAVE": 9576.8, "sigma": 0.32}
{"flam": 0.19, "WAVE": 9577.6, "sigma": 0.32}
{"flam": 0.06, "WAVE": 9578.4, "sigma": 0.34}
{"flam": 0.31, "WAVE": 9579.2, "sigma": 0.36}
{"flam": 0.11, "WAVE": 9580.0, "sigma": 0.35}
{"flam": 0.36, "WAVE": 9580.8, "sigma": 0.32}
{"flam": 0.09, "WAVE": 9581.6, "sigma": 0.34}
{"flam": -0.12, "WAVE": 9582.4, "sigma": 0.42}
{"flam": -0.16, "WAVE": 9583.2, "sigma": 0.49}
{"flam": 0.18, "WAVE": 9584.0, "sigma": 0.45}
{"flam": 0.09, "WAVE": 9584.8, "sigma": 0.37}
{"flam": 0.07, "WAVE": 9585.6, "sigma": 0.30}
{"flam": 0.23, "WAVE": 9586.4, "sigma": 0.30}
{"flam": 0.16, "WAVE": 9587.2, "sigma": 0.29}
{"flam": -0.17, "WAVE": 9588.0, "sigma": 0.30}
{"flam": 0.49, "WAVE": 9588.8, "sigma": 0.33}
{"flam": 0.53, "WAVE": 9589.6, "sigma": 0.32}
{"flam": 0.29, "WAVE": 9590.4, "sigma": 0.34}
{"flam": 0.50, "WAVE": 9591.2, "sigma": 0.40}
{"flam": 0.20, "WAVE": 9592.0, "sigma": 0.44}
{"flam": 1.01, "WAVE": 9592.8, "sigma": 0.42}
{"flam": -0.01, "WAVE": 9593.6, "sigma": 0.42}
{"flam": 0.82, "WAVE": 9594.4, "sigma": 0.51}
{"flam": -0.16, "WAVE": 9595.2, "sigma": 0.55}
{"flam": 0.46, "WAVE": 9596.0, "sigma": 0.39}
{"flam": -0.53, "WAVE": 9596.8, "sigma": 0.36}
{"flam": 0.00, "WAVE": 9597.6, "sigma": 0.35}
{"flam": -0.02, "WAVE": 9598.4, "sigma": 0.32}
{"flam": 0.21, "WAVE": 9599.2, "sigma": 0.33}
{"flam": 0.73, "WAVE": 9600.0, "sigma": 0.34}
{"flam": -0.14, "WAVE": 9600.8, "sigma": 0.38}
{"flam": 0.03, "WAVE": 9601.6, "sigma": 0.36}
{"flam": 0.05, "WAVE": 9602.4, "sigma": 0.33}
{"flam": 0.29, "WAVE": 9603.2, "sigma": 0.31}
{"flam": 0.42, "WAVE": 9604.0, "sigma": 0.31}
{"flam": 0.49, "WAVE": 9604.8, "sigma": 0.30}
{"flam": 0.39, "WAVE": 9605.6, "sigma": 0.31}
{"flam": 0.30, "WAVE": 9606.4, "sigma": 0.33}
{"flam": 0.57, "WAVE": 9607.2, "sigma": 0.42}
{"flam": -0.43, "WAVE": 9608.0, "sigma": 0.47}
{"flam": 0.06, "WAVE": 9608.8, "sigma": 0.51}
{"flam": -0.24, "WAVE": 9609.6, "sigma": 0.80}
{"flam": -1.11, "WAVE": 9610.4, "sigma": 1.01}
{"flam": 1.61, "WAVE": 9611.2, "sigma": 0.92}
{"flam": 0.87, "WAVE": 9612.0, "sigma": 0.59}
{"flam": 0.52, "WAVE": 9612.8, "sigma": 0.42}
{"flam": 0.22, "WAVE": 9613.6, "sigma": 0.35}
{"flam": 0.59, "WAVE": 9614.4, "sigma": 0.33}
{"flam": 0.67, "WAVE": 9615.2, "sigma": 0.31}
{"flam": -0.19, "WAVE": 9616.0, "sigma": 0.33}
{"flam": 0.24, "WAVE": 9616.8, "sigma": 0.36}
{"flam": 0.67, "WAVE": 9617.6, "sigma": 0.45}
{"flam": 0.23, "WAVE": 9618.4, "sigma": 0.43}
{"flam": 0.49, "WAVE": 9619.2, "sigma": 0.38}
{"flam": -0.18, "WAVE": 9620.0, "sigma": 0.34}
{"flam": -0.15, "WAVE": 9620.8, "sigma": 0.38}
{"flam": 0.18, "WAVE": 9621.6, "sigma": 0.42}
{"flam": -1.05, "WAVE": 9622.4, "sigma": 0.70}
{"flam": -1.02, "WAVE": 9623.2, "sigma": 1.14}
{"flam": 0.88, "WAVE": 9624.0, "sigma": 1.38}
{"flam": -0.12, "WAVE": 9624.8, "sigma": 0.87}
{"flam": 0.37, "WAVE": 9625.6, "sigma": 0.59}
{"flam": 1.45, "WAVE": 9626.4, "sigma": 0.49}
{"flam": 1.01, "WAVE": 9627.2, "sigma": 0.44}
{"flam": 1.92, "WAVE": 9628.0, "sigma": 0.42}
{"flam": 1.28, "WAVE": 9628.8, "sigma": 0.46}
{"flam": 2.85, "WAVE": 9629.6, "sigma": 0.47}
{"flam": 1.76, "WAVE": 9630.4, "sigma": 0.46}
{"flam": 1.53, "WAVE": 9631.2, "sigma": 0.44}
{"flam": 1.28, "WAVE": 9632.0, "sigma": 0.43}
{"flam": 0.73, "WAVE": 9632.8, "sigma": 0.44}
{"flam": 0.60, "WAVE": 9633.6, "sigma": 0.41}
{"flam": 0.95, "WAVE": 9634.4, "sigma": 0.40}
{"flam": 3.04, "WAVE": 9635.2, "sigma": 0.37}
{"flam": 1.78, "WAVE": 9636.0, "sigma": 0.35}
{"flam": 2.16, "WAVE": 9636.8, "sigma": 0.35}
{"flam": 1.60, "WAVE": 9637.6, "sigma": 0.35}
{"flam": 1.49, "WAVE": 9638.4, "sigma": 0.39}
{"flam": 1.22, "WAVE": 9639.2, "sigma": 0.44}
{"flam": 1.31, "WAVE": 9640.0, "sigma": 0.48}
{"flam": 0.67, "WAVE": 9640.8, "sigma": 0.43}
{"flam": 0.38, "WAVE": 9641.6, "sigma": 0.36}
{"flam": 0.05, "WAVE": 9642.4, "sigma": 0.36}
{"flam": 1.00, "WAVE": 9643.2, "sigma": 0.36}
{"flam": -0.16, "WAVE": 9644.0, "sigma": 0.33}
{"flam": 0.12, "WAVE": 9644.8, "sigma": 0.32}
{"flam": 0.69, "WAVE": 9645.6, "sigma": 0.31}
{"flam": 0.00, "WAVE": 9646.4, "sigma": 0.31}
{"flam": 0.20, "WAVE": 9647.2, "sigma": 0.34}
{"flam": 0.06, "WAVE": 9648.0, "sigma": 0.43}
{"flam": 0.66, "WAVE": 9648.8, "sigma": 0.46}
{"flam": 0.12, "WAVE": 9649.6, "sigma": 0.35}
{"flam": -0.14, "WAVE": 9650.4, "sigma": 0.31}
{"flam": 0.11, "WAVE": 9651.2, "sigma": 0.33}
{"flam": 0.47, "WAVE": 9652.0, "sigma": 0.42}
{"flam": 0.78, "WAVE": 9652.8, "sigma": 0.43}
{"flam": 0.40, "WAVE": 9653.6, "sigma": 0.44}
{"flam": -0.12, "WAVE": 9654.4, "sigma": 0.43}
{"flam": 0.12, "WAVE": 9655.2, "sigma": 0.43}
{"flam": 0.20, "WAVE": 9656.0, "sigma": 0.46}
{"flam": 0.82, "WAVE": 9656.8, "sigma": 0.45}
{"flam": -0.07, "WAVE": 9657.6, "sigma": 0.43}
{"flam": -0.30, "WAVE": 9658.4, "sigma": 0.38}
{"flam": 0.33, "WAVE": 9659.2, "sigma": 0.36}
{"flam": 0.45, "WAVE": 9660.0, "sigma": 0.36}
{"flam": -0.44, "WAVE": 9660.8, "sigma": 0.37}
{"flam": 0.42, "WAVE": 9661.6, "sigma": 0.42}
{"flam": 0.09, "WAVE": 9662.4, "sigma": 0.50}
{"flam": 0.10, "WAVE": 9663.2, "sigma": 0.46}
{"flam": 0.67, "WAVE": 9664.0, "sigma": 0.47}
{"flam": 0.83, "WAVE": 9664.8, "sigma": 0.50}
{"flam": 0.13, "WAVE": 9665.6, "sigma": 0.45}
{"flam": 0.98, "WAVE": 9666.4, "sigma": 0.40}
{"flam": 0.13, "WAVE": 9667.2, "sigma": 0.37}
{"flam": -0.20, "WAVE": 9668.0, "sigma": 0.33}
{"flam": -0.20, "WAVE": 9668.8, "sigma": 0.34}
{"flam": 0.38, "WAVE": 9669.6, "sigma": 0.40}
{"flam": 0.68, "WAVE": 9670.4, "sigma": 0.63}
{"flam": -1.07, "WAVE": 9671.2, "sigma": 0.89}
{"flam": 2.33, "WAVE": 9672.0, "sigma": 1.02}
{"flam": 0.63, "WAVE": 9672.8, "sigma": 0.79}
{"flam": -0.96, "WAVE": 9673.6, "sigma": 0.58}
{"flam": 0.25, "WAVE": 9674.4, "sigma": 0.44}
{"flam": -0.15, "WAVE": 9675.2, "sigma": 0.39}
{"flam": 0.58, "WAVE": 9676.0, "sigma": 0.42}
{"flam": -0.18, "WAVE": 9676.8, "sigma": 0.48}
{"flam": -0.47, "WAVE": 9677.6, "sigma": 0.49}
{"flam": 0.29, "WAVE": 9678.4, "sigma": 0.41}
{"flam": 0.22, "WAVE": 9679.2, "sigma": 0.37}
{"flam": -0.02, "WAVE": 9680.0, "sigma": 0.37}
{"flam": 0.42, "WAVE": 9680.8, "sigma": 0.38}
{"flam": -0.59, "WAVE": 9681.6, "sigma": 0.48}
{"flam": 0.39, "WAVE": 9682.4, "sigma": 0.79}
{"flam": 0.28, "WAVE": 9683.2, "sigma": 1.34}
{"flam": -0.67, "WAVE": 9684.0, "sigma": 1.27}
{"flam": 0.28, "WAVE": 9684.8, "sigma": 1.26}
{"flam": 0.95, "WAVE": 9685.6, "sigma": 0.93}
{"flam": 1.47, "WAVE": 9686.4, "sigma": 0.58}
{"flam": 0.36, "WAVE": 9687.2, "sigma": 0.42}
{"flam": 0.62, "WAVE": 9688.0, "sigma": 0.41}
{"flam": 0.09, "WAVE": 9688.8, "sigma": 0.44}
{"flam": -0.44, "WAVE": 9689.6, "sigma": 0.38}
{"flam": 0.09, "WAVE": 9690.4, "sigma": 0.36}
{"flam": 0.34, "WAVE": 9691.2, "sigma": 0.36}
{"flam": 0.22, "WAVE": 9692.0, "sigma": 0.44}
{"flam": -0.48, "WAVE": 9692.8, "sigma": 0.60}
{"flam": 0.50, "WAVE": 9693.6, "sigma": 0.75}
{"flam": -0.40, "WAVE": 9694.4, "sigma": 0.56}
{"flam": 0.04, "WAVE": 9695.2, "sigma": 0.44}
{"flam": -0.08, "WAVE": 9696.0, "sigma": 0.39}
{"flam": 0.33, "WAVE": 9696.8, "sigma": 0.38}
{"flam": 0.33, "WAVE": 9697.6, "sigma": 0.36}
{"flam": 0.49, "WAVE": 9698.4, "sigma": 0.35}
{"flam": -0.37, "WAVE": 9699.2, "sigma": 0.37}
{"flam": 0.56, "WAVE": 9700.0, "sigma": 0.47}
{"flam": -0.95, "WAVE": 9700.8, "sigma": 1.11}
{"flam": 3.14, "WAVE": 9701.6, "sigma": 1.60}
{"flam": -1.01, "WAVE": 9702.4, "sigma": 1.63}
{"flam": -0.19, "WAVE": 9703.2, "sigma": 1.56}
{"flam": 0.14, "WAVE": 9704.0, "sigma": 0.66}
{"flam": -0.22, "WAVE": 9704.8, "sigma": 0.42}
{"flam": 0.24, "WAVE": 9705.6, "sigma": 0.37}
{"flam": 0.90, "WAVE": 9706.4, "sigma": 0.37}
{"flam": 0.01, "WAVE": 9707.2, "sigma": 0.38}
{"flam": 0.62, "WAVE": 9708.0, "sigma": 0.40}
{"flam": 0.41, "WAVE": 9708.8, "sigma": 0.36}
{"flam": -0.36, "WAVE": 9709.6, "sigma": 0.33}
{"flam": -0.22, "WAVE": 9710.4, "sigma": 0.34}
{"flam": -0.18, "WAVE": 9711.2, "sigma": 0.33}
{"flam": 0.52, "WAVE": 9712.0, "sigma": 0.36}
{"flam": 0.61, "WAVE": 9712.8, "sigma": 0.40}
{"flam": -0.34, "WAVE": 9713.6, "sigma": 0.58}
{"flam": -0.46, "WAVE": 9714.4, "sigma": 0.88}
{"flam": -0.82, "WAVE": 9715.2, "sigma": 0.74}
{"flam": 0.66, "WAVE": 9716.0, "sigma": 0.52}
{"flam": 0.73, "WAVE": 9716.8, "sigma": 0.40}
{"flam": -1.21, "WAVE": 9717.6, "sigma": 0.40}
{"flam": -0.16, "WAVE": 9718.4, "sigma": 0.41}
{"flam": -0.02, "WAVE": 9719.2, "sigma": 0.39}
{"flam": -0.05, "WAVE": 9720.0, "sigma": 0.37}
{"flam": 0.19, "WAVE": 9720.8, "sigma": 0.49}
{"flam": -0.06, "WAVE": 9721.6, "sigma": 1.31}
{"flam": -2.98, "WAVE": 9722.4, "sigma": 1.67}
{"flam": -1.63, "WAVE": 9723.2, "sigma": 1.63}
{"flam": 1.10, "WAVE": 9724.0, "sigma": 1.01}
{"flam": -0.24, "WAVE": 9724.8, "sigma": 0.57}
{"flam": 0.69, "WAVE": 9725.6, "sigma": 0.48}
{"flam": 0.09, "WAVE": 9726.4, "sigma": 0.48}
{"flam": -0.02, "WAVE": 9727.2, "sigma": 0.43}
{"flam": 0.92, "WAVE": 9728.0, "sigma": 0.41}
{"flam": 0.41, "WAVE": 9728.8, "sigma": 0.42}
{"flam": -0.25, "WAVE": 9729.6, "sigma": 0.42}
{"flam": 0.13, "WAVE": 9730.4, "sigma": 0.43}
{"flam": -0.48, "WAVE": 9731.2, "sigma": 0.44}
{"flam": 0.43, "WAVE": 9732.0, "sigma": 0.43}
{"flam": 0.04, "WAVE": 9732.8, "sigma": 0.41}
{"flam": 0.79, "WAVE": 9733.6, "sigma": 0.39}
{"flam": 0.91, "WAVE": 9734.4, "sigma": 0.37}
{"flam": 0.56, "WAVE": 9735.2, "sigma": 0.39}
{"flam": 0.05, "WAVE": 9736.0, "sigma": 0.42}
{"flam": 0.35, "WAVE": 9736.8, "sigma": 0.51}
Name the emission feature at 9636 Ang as [O II] 3727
